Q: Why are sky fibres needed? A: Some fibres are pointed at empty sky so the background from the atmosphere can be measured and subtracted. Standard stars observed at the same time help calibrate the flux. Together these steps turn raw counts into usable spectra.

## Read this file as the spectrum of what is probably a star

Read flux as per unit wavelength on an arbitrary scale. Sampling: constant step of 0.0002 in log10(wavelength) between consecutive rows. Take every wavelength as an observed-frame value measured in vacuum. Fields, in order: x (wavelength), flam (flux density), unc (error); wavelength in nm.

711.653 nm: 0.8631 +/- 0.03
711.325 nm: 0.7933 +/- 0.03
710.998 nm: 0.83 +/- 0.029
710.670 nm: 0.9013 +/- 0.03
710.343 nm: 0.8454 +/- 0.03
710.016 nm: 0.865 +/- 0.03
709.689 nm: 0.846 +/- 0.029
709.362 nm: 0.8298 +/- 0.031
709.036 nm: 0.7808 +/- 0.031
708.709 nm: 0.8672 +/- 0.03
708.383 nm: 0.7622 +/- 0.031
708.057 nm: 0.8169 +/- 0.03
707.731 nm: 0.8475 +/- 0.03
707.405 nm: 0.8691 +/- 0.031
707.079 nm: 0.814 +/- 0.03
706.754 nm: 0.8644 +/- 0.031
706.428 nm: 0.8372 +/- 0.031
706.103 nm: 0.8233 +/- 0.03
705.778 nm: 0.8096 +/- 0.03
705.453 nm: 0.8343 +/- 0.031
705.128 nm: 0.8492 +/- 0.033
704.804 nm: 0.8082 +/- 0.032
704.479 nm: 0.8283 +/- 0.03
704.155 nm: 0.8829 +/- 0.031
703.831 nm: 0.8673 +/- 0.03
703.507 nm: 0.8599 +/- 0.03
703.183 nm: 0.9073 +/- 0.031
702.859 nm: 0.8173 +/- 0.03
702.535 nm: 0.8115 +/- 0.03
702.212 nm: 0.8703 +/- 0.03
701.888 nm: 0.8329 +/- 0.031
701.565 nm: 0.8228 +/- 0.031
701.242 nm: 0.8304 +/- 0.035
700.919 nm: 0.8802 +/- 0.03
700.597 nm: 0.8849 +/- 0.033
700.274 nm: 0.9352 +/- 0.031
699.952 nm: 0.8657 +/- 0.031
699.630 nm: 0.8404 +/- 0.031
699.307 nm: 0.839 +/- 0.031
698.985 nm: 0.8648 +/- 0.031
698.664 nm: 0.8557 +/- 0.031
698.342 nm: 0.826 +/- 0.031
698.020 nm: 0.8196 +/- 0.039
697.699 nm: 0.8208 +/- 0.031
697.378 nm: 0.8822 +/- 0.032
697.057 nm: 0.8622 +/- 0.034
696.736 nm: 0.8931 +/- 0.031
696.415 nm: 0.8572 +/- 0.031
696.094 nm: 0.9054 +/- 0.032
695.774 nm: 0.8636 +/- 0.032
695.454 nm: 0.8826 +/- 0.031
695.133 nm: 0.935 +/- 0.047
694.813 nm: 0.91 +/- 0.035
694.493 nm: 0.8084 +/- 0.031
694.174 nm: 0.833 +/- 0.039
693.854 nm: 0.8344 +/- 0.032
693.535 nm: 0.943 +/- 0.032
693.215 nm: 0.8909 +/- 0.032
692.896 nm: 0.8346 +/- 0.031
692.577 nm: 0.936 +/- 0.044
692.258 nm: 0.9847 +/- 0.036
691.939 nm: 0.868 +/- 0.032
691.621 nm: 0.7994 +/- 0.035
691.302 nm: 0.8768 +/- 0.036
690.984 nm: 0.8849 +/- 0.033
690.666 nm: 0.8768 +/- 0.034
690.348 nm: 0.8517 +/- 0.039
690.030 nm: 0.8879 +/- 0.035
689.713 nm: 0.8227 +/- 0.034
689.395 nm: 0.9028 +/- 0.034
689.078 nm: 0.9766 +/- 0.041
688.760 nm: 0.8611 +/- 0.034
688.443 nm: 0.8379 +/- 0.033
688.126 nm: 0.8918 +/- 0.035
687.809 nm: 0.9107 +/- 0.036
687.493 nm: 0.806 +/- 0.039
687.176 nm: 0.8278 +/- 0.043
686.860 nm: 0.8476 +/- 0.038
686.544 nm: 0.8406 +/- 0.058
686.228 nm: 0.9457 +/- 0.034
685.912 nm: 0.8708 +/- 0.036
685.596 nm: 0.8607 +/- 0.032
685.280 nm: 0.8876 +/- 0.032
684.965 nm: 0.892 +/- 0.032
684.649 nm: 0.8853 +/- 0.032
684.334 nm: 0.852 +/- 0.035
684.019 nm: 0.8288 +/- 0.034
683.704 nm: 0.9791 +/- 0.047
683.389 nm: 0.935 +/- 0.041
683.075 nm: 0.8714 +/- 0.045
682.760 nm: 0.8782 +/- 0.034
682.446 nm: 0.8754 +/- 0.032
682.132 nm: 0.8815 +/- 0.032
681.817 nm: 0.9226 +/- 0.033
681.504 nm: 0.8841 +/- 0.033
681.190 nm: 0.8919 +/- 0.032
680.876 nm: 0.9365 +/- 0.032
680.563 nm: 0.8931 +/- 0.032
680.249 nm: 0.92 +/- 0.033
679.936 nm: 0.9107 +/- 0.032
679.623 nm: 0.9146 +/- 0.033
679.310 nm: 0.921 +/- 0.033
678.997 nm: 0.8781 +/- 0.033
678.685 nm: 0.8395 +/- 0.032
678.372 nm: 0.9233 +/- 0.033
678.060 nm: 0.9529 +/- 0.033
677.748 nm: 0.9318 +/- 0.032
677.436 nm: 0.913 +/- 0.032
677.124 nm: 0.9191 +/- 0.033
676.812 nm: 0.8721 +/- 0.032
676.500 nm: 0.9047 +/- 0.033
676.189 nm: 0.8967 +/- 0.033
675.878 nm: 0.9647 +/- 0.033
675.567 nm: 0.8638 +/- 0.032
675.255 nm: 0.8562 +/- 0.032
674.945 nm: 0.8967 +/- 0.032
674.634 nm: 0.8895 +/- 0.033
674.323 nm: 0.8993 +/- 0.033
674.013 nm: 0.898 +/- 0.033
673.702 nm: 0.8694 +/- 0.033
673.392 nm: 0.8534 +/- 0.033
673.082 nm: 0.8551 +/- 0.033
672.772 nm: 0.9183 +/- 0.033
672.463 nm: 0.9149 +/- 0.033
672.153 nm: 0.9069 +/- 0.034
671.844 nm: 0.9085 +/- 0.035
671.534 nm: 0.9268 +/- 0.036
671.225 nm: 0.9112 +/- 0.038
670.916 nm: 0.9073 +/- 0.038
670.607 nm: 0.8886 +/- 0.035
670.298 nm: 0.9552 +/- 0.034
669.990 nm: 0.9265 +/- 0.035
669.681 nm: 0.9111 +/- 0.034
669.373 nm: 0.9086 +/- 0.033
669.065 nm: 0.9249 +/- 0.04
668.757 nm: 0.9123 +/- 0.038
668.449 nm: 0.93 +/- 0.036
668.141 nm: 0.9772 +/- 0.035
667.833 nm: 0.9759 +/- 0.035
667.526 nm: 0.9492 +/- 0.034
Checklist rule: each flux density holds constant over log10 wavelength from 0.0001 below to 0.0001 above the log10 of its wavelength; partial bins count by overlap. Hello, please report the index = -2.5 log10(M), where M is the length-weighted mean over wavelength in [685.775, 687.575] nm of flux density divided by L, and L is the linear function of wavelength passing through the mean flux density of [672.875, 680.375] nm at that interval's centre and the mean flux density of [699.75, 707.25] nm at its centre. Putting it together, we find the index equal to 0.03 mag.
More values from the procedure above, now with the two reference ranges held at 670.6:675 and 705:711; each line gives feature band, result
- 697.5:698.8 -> 0.03 mag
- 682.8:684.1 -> -0.03 mag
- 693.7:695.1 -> 0.01 mag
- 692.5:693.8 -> -0.04 mag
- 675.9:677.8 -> -0.02 mag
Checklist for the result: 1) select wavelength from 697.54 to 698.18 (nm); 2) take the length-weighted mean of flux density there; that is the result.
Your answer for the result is 0.821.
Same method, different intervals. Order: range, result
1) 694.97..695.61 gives 0.908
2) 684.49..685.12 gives 0.888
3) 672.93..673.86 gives 0.859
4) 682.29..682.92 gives 0.877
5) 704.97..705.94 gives 0.831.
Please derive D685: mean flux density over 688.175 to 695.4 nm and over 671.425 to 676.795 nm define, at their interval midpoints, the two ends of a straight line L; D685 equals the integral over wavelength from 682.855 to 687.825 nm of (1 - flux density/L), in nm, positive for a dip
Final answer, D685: 0.049 nm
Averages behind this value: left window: 0.895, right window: 0.88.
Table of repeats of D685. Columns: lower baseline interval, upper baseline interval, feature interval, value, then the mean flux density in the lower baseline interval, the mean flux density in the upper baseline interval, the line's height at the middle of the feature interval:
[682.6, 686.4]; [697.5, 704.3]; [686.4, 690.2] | 0.060 nm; 0.89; 0.854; 0.882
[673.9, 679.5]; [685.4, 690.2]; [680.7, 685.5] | -0.044 nm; 0.901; 0.873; 0.885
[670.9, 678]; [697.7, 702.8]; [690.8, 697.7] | -0.137 nm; 0.9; 0.85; 0.862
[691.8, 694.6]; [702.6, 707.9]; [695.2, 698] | 0.005 nm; 0.883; 0.844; 0.872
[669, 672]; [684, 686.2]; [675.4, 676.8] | -0.004 nm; 0.917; 0.875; 0.901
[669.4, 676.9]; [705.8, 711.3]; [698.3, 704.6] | -0.061 nm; 0.9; 0.836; 0.849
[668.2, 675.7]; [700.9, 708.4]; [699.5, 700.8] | -0.052 nm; 0.902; 0.84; 0.849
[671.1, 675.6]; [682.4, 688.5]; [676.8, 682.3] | -0.140 nm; 0.892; 0.877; 0.884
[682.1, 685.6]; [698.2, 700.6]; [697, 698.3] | 0.034 nm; 0.887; 0.863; 0.866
